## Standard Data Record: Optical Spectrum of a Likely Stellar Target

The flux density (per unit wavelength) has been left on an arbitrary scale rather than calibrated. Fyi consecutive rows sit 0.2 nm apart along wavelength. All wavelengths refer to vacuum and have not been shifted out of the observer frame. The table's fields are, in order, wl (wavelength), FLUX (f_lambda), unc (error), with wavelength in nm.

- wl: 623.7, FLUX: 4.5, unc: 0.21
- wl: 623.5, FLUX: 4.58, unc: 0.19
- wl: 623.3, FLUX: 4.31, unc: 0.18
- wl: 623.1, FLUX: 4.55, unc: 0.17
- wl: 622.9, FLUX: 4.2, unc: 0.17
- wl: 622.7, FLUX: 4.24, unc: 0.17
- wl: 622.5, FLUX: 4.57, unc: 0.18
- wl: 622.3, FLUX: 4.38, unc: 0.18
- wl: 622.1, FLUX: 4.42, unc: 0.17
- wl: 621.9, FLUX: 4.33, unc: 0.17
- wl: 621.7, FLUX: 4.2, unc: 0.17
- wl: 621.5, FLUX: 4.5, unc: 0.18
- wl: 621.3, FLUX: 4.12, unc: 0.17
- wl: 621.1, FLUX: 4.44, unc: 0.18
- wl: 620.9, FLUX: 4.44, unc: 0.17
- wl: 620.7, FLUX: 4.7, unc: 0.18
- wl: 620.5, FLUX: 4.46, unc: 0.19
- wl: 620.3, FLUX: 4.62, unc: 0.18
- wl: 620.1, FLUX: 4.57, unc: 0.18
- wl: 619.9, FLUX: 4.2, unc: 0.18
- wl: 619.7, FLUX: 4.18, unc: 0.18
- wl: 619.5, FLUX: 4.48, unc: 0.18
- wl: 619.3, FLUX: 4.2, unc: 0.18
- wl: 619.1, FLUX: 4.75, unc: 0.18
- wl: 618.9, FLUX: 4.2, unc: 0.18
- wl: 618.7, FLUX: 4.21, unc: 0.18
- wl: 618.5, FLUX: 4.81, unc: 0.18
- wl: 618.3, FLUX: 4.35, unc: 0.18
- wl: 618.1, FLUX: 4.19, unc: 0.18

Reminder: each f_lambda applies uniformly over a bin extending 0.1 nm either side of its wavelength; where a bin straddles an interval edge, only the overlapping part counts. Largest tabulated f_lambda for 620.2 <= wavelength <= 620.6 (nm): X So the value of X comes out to 4.62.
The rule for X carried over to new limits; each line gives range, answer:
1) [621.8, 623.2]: 4.57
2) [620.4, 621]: 4.7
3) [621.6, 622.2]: 4.42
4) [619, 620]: 4.75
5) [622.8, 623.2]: 4.55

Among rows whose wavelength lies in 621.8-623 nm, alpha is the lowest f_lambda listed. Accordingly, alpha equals 4.2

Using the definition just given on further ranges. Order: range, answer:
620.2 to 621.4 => 4.12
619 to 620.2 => 4.18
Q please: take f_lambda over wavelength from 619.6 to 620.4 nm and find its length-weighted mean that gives 4.39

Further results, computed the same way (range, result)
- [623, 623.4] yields 4.43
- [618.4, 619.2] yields 4.49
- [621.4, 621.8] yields 4.35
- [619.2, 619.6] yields 4.34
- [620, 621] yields 4.56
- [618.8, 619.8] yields 4.36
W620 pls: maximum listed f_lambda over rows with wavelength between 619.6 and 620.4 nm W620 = 4.62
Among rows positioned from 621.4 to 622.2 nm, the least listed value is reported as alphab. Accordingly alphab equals 4.2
